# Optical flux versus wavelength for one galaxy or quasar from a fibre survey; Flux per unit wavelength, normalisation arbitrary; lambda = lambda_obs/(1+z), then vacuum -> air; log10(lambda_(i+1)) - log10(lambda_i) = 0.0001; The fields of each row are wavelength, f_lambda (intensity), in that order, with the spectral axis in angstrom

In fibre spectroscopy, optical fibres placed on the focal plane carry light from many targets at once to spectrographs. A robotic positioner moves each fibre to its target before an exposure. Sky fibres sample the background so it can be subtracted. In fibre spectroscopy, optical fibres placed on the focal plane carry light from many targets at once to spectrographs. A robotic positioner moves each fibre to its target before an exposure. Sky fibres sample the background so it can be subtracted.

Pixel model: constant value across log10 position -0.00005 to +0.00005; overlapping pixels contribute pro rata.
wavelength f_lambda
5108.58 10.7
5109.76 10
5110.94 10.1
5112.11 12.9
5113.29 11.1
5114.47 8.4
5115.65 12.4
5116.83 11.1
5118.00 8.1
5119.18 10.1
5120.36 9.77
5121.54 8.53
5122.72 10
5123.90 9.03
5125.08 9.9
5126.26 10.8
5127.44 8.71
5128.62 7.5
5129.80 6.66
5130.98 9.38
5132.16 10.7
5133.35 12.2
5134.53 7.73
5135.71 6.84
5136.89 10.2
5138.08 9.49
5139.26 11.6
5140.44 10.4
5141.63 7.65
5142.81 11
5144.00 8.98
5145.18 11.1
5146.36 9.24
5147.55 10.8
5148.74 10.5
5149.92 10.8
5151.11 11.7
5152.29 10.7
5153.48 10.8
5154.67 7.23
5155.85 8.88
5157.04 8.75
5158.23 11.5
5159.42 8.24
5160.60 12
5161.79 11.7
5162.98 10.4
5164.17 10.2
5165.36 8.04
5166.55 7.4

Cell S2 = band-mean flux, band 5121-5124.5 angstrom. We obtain 9.2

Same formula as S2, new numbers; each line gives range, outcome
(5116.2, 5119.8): 9.81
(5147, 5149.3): 10.6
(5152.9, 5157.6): 8.91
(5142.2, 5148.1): 10.2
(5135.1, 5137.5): 8.51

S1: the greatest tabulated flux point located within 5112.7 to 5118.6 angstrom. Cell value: 12.4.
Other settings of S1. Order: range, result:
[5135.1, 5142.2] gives 11.6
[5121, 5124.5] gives 10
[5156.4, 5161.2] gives 12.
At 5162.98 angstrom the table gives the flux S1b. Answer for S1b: 10.4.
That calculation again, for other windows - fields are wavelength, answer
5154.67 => 7.23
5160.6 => 12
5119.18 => 10.1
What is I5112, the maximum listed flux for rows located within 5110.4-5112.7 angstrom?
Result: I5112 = 12.9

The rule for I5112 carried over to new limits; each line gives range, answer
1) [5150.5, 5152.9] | 11.7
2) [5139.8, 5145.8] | 11.1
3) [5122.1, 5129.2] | 10.8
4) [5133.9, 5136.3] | 7.73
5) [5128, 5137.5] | 12.2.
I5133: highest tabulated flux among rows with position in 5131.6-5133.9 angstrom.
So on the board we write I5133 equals 12.2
